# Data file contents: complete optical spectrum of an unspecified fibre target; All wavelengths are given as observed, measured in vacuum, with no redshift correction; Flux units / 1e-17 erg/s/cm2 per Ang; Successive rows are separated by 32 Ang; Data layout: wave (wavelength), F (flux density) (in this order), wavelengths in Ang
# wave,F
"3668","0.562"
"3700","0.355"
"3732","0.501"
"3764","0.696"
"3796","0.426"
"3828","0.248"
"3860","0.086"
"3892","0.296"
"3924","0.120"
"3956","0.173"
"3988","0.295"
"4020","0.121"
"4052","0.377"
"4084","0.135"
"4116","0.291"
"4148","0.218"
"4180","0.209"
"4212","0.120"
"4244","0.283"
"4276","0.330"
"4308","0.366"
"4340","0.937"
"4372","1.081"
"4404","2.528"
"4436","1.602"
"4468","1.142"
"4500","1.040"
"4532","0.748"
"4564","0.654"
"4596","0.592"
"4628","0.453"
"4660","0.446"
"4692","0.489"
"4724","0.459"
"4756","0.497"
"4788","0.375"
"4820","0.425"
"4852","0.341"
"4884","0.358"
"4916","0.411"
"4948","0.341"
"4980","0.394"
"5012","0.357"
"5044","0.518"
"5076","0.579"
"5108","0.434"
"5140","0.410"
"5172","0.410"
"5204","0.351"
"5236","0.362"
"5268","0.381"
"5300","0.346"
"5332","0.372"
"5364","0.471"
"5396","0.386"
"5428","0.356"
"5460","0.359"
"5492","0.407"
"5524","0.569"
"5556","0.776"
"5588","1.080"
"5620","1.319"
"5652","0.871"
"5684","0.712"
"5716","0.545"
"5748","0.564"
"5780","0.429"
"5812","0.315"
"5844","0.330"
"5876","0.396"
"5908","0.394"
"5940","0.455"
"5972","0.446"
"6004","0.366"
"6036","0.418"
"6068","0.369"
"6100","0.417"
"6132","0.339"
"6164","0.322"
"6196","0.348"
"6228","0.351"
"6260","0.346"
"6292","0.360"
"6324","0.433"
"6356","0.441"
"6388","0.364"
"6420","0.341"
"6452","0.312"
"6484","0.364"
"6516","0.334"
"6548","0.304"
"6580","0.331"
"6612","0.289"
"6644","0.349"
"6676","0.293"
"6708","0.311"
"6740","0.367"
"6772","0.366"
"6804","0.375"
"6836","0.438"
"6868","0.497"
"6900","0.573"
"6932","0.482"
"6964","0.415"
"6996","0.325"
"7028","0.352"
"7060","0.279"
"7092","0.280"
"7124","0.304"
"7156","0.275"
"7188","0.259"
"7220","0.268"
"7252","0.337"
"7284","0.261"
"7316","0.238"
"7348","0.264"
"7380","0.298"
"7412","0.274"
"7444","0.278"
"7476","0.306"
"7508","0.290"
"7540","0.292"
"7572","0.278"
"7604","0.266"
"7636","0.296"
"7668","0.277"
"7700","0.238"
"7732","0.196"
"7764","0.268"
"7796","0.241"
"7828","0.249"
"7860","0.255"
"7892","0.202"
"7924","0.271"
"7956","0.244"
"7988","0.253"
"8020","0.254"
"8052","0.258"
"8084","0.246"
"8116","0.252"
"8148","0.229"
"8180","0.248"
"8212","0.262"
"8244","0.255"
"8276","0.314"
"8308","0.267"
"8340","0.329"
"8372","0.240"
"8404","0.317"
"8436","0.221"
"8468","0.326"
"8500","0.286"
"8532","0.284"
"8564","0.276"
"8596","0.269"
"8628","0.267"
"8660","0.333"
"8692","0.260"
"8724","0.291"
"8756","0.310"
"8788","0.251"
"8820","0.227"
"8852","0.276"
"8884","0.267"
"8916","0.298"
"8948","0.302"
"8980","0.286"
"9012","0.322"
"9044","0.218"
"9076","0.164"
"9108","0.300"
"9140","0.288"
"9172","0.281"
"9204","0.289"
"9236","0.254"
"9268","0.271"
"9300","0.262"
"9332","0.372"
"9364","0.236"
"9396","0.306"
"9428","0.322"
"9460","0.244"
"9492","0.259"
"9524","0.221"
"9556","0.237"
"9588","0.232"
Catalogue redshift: 2.62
